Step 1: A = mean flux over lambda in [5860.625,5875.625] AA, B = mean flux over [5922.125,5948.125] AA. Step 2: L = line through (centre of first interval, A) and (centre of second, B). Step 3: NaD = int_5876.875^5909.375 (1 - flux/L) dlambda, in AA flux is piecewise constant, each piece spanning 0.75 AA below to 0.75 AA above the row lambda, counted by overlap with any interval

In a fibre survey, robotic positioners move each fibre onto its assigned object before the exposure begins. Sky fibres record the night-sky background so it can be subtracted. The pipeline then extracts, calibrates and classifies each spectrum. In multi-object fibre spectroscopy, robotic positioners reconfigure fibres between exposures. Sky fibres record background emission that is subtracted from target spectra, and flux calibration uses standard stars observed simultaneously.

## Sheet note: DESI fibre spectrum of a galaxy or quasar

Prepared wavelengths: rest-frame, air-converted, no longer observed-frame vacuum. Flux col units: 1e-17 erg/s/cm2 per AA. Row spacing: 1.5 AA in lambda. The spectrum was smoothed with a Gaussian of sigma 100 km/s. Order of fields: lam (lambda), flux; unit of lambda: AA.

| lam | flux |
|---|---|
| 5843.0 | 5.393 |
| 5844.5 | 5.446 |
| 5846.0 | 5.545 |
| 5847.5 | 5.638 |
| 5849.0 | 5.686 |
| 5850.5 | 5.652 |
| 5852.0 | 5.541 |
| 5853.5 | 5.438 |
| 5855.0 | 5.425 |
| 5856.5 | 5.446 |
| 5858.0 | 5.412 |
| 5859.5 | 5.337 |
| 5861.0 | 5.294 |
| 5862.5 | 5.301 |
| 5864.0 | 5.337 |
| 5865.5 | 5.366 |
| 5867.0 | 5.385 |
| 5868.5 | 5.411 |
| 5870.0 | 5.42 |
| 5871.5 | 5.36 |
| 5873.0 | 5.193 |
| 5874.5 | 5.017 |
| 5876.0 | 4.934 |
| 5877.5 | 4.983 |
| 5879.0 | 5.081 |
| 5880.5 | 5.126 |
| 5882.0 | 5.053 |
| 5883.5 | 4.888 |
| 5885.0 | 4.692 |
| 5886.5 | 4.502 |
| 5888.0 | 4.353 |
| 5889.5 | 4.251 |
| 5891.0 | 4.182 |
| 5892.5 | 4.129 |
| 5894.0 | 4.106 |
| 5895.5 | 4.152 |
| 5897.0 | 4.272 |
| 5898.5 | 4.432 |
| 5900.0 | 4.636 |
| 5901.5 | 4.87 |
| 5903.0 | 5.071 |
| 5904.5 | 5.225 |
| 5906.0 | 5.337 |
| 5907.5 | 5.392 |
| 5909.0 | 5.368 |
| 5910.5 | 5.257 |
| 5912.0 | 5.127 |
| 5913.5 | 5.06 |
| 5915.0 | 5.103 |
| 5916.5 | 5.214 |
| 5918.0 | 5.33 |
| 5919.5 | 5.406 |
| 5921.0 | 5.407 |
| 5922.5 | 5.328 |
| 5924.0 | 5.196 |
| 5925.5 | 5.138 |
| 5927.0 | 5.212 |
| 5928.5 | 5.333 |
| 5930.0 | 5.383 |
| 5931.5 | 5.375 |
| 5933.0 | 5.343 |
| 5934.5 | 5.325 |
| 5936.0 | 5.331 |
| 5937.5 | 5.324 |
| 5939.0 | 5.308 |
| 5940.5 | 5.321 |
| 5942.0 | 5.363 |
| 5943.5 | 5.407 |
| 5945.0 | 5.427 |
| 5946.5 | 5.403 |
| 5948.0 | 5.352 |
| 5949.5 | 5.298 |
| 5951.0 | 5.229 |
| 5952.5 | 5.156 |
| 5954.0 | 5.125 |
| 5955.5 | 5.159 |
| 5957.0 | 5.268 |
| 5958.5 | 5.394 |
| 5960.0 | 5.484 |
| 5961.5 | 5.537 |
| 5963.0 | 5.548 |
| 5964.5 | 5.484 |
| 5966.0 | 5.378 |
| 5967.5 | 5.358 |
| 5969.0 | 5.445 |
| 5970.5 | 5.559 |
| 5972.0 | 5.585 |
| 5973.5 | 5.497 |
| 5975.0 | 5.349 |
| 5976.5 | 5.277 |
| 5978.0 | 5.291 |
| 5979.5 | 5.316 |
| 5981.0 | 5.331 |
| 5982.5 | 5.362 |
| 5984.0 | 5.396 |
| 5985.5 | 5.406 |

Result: 3.6 AA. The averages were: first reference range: 5.3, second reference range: 5.33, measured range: 4.72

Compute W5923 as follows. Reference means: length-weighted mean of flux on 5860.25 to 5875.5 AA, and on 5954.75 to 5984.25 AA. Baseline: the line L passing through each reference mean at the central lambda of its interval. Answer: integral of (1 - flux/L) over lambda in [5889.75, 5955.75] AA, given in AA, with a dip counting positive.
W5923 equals 3.1 AA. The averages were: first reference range 5.3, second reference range 5.4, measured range 5.1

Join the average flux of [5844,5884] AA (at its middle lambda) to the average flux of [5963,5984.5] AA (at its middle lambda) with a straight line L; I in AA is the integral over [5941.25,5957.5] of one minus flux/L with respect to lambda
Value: 0.3 AA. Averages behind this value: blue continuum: 5.32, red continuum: 5.41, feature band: 5.29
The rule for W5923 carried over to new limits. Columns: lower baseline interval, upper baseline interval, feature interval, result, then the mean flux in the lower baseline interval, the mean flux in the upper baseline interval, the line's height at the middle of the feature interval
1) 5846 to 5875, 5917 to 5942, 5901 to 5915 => 0.4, 5.41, 5.32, 5.35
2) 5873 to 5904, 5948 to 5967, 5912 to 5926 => -0.8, 4.65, 5.34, 4.96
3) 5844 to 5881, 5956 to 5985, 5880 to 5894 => 2.2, 5.35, 5.41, 5.37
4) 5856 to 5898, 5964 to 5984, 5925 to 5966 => -0.6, 4.92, 5.4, 5.26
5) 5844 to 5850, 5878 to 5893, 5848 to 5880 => -1.0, 5.59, 4.64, 5.17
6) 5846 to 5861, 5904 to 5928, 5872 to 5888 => 1.4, 5.5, 5.26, 5.4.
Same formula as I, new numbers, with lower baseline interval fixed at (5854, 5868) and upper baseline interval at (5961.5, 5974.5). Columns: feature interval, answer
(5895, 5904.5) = 1.4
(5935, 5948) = 0.2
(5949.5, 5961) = 0.4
